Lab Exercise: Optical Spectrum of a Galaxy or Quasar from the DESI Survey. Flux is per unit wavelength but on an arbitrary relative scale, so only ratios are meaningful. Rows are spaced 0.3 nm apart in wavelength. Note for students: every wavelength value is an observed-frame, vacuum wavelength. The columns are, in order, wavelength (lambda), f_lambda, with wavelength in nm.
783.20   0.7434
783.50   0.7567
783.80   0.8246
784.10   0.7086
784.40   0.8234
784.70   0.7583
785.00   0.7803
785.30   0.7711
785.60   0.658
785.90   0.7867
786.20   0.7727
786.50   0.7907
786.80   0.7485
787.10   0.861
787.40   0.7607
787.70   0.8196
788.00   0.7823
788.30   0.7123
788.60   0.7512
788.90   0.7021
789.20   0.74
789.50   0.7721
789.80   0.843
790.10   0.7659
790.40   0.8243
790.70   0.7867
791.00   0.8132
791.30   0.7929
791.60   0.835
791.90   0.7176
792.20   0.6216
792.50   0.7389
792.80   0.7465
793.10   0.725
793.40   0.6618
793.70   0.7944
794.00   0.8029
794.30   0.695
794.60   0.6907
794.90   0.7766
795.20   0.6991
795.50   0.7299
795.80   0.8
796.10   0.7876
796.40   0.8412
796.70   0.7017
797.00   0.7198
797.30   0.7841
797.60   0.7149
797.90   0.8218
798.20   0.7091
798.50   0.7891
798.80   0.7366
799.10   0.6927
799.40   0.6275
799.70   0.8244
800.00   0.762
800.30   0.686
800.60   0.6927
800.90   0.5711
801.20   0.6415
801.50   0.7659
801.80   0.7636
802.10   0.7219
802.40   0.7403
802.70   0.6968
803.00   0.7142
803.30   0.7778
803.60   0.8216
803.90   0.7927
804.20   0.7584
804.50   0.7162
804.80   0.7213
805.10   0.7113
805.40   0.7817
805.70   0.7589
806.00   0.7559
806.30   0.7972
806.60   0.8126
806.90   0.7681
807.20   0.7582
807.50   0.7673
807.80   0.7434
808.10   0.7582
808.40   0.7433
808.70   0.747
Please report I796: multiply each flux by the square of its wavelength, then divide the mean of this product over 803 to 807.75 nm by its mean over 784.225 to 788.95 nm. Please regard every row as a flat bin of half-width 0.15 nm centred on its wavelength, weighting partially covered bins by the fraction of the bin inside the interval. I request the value 1.04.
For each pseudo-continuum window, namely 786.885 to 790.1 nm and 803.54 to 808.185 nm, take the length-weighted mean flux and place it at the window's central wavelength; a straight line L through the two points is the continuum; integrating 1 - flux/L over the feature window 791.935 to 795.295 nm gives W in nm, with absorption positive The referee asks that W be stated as 0.206 nm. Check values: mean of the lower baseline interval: 0.774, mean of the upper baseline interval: 0.763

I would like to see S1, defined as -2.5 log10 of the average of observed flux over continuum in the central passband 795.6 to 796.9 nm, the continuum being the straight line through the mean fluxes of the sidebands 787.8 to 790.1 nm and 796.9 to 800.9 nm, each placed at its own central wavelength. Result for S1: -0.06 mag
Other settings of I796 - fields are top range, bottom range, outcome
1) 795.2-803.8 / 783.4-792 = 0.98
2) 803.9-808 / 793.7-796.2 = 1.04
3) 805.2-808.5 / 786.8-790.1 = 1.04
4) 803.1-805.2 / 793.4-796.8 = 1.03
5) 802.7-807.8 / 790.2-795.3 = 1.05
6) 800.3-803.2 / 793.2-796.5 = 0.95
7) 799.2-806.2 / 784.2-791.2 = 0.98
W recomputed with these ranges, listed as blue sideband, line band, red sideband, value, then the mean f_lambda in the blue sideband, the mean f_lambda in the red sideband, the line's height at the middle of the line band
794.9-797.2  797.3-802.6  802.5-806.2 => 0.22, 0.756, 0.751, 0.754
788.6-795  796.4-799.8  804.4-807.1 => 0.07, 0.754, 0.759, 0.756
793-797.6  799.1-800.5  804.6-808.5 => 0.06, 0.747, 0.759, 0.752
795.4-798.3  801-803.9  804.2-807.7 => 0.08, 0.762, 0.759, 0.76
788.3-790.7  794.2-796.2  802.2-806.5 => 0.06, 0.769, 0.753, 0.763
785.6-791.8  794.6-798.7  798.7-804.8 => -0.06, 0.779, 0.725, 0.746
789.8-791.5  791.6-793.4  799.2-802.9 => 0.16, 0.802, 0.708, 0.785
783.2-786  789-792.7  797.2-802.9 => -0.12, 0.762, 0.723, 0.746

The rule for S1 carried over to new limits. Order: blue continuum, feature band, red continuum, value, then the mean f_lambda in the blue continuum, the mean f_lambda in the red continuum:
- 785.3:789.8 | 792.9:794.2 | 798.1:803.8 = 0.00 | 0.764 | 0.724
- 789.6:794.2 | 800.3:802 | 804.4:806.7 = 0.11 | 0.764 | 0.757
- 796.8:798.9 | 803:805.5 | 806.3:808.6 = 0.01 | 0.753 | 0.766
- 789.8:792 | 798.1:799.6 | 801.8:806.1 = 0.08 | 0.796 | 0.748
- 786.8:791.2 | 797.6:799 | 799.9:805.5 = -0.02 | 0.78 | 0.727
